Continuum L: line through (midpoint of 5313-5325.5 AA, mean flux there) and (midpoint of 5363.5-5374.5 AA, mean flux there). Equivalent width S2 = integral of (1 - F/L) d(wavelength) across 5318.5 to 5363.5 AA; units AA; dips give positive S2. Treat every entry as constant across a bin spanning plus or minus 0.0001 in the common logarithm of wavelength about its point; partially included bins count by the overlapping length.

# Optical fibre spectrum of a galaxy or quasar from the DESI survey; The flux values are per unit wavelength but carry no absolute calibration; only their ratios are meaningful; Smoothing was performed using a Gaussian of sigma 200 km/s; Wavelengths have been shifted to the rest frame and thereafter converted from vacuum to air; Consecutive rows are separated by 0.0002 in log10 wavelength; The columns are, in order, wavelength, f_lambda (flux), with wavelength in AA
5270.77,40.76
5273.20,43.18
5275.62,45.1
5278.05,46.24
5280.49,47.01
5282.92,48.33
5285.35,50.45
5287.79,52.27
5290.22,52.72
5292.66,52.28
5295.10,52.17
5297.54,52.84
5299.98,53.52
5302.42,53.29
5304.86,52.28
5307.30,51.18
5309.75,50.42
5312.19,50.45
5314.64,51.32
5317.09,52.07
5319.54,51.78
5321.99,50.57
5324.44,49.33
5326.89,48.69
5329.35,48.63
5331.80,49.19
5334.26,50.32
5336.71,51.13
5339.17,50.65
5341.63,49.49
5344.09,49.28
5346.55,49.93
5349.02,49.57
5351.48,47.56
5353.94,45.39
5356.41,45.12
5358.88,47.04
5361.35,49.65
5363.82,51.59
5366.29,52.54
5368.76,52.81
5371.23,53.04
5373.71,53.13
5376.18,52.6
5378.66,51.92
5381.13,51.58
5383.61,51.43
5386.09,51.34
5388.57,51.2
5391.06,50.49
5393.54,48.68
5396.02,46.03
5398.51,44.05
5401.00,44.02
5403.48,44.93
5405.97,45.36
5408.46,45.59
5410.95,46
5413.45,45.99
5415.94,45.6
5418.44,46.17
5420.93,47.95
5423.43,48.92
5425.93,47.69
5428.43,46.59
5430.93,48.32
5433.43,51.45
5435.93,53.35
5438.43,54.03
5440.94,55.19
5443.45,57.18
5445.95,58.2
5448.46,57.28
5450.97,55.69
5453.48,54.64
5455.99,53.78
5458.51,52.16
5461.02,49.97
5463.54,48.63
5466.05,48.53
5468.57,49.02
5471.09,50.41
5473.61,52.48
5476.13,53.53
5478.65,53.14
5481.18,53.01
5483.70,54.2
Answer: 2.3 AA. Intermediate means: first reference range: 51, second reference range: 52.7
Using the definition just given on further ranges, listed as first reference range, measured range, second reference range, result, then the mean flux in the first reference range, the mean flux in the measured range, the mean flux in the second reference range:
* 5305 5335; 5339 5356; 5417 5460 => 0.8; 50.4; 48.5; 52.2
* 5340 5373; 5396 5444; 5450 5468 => 2.6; 49.5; 48.1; 51.7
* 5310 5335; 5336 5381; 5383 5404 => -1.0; 50.2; 50.2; 48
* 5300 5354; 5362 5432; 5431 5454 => 5.6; 50.3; 48.8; 54.9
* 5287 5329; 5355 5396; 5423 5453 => 1.2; 51.5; 50.7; 53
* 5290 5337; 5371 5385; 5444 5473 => -0.1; 51.2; 52.2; 52.7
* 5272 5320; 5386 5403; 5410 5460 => 1.2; 50.4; 47.6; 51.3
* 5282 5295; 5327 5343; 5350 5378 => 0.2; 51.4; 49.8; 50.1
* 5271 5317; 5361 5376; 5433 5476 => -0.2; 50.1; 52.3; 53.1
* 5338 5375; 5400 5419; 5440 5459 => 2.7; 49.8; 45.4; 55.6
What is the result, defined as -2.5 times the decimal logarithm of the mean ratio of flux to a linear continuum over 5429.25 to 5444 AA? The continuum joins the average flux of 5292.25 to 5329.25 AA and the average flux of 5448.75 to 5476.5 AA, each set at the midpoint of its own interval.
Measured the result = -0.02 mag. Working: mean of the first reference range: 51.4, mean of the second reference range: 51.8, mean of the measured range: 52.9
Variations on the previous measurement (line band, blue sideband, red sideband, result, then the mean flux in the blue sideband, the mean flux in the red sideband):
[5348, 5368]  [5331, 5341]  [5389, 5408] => 0.006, 50.3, 46.4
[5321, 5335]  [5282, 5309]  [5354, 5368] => 0.023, 52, 49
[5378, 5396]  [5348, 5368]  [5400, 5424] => -0.075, 48.7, 46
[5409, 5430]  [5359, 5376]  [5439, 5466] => 0.138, 51.8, 54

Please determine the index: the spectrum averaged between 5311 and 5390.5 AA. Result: 50.3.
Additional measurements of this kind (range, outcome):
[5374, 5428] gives 48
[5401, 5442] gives 48.2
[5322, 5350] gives 49.7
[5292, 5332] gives 51.2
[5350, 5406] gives 49.3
